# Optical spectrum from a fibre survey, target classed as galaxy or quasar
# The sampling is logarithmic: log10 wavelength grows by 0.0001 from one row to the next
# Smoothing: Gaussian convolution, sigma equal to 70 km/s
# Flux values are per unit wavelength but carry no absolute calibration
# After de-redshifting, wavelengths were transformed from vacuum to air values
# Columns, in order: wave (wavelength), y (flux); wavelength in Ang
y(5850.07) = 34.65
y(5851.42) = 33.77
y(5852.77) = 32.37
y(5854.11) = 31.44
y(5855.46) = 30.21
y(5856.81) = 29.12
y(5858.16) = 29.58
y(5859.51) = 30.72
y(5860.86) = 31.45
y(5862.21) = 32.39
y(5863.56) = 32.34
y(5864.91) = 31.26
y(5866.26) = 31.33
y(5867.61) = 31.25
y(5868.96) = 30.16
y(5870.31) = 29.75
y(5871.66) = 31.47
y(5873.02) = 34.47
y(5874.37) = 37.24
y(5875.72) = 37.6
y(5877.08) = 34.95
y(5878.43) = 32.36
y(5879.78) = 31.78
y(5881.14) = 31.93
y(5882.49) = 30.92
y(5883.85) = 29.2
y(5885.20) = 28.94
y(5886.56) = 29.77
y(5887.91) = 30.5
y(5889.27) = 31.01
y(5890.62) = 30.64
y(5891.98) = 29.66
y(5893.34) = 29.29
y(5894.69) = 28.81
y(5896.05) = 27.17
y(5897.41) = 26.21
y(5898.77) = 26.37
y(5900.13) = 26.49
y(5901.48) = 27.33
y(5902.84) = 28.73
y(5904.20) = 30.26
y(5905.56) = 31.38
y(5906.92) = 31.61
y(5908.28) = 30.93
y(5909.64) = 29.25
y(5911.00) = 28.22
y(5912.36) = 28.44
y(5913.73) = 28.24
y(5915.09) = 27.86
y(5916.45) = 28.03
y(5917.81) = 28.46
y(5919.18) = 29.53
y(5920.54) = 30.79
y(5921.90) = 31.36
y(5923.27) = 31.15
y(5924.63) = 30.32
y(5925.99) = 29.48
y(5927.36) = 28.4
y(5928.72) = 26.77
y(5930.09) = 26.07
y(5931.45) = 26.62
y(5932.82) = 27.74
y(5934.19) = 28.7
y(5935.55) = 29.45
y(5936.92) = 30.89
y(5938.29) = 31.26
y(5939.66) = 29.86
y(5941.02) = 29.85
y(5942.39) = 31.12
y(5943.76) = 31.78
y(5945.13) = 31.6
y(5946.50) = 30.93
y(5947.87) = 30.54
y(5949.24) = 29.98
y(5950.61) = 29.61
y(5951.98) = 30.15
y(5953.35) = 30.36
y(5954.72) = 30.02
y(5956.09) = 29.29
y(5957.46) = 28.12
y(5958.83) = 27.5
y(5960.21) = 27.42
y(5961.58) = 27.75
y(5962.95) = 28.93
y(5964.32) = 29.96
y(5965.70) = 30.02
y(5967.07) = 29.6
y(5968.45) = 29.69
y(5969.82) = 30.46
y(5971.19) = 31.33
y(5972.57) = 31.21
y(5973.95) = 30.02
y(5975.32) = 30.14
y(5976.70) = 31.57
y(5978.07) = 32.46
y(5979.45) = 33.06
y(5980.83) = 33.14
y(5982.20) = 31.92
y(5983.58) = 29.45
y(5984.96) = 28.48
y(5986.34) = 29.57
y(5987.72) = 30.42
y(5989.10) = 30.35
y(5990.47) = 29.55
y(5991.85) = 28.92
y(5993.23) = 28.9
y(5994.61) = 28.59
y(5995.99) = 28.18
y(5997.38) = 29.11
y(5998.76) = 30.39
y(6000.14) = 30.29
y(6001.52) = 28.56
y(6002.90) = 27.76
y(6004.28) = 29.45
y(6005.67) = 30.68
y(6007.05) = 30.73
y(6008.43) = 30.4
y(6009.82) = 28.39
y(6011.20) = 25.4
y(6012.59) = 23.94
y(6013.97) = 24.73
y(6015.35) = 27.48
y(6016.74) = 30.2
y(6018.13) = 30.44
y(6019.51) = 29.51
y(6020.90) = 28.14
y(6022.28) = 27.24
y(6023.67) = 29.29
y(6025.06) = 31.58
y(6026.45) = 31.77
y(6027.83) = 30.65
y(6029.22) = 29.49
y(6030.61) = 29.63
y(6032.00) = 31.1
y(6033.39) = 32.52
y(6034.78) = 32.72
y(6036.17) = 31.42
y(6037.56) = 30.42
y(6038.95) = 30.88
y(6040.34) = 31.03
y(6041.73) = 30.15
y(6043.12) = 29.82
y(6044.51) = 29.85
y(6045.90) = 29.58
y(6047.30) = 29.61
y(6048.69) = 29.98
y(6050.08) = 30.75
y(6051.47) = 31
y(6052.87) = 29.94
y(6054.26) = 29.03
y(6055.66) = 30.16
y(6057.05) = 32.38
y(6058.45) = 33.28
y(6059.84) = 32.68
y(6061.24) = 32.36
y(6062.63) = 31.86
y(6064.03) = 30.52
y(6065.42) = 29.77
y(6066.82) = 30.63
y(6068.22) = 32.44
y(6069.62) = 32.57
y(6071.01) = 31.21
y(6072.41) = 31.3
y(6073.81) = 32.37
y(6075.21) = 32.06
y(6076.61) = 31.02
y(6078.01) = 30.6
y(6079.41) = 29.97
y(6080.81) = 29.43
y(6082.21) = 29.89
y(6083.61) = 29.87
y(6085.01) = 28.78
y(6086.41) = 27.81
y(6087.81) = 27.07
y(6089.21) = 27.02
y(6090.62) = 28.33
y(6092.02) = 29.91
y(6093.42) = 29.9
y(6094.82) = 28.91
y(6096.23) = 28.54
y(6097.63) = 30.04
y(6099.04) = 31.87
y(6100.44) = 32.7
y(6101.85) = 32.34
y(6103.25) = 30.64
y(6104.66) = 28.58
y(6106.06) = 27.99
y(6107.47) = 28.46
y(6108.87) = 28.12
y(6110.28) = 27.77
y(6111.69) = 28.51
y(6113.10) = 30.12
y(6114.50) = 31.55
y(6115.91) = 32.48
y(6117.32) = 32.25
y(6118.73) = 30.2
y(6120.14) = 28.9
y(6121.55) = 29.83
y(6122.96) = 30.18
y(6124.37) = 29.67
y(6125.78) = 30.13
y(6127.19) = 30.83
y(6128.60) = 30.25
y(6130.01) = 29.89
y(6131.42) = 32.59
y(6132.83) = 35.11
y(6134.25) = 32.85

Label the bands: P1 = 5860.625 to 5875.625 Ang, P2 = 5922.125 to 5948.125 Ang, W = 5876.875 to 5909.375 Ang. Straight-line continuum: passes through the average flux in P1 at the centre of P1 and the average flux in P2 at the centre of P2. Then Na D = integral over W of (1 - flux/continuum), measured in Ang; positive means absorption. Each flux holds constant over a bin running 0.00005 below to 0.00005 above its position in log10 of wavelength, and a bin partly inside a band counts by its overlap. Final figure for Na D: 1.6 Ang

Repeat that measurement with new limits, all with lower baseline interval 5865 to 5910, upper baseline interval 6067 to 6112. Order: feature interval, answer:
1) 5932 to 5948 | 0.07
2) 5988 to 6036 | 1.32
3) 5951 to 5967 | 0.67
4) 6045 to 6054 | -0.02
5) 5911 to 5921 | 0.59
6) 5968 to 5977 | -0.10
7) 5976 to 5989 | -0.35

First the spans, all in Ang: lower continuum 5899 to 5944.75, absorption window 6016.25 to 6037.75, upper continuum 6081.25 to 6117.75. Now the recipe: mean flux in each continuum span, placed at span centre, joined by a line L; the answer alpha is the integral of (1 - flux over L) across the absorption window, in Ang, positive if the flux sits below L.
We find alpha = -0.7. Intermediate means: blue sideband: 29.3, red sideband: 29.6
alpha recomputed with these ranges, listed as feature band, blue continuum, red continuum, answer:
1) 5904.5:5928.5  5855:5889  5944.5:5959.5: 0.8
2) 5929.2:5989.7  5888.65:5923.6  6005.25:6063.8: -0.9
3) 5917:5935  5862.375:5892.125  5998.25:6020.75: 1.0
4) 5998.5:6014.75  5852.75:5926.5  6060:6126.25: 1.0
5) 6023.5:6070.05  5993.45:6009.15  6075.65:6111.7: -2.4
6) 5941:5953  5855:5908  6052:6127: 0.0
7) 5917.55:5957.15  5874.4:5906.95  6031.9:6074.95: 1.0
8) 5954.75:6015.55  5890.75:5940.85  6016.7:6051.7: 0.7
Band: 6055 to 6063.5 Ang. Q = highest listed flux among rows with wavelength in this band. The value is 33.28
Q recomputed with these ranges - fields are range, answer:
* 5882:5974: 31.78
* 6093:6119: 32.7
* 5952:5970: 30.46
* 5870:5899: 37.6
